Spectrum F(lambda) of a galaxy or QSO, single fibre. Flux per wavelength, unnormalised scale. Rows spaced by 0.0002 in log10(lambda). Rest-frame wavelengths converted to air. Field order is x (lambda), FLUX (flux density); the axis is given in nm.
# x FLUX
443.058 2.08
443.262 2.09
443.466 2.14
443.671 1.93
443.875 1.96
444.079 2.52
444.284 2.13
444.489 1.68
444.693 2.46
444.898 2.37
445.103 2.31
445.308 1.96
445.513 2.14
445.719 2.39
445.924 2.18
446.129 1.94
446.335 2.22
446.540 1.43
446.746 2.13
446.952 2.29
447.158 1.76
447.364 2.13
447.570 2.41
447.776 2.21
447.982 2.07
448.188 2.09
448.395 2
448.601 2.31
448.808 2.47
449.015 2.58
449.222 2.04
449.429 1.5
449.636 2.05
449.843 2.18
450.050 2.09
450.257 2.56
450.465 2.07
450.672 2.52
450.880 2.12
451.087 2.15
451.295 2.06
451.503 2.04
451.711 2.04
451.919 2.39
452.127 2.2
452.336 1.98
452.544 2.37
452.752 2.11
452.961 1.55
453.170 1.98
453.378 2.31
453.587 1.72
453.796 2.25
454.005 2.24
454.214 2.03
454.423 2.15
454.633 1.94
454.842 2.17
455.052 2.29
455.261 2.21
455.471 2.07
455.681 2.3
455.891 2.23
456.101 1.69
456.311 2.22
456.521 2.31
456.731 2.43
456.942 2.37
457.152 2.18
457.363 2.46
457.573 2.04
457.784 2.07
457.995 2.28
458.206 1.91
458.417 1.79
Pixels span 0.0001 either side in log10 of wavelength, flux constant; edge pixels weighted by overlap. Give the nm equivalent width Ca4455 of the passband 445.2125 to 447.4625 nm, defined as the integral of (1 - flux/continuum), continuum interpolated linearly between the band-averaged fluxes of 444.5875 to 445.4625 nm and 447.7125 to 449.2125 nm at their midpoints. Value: 0.20 nm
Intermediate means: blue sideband 2.27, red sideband 2.23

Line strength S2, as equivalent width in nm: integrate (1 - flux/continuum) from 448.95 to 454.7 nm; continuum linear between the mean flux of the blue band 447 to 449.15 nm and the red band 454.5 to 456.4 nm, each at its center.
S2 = 0.13 nm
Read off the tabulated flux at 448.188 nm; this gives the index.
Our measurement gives 2.09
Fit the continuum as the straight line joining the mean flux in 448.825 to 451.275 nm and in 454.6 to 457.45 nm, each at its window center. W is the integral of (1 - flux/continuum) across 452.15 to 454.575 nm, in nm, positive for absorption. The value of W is 0.14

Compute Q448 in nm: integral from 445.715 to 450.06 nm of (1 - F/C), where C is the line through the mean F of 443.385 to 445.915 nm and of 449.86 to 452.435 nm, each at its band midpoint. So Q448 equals 0.14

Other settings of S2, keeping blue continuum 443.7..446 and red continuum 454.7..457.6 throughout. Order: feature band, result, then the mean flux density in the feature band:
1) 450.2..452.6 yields 0.003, 2.2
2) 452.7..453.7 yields 0.126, 1.93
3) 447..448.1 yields 0.033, 2.13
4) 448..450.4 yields 0.033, 2.16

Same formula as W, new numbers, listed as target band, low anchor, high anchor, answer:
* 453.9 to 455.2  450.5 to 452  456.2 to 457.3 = 0.07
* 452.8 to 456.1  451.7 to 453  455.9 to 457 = 0.12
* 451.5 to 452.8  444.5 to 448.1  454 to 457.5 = 0.00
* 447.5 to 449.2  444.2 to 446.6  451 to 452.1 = -0.10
